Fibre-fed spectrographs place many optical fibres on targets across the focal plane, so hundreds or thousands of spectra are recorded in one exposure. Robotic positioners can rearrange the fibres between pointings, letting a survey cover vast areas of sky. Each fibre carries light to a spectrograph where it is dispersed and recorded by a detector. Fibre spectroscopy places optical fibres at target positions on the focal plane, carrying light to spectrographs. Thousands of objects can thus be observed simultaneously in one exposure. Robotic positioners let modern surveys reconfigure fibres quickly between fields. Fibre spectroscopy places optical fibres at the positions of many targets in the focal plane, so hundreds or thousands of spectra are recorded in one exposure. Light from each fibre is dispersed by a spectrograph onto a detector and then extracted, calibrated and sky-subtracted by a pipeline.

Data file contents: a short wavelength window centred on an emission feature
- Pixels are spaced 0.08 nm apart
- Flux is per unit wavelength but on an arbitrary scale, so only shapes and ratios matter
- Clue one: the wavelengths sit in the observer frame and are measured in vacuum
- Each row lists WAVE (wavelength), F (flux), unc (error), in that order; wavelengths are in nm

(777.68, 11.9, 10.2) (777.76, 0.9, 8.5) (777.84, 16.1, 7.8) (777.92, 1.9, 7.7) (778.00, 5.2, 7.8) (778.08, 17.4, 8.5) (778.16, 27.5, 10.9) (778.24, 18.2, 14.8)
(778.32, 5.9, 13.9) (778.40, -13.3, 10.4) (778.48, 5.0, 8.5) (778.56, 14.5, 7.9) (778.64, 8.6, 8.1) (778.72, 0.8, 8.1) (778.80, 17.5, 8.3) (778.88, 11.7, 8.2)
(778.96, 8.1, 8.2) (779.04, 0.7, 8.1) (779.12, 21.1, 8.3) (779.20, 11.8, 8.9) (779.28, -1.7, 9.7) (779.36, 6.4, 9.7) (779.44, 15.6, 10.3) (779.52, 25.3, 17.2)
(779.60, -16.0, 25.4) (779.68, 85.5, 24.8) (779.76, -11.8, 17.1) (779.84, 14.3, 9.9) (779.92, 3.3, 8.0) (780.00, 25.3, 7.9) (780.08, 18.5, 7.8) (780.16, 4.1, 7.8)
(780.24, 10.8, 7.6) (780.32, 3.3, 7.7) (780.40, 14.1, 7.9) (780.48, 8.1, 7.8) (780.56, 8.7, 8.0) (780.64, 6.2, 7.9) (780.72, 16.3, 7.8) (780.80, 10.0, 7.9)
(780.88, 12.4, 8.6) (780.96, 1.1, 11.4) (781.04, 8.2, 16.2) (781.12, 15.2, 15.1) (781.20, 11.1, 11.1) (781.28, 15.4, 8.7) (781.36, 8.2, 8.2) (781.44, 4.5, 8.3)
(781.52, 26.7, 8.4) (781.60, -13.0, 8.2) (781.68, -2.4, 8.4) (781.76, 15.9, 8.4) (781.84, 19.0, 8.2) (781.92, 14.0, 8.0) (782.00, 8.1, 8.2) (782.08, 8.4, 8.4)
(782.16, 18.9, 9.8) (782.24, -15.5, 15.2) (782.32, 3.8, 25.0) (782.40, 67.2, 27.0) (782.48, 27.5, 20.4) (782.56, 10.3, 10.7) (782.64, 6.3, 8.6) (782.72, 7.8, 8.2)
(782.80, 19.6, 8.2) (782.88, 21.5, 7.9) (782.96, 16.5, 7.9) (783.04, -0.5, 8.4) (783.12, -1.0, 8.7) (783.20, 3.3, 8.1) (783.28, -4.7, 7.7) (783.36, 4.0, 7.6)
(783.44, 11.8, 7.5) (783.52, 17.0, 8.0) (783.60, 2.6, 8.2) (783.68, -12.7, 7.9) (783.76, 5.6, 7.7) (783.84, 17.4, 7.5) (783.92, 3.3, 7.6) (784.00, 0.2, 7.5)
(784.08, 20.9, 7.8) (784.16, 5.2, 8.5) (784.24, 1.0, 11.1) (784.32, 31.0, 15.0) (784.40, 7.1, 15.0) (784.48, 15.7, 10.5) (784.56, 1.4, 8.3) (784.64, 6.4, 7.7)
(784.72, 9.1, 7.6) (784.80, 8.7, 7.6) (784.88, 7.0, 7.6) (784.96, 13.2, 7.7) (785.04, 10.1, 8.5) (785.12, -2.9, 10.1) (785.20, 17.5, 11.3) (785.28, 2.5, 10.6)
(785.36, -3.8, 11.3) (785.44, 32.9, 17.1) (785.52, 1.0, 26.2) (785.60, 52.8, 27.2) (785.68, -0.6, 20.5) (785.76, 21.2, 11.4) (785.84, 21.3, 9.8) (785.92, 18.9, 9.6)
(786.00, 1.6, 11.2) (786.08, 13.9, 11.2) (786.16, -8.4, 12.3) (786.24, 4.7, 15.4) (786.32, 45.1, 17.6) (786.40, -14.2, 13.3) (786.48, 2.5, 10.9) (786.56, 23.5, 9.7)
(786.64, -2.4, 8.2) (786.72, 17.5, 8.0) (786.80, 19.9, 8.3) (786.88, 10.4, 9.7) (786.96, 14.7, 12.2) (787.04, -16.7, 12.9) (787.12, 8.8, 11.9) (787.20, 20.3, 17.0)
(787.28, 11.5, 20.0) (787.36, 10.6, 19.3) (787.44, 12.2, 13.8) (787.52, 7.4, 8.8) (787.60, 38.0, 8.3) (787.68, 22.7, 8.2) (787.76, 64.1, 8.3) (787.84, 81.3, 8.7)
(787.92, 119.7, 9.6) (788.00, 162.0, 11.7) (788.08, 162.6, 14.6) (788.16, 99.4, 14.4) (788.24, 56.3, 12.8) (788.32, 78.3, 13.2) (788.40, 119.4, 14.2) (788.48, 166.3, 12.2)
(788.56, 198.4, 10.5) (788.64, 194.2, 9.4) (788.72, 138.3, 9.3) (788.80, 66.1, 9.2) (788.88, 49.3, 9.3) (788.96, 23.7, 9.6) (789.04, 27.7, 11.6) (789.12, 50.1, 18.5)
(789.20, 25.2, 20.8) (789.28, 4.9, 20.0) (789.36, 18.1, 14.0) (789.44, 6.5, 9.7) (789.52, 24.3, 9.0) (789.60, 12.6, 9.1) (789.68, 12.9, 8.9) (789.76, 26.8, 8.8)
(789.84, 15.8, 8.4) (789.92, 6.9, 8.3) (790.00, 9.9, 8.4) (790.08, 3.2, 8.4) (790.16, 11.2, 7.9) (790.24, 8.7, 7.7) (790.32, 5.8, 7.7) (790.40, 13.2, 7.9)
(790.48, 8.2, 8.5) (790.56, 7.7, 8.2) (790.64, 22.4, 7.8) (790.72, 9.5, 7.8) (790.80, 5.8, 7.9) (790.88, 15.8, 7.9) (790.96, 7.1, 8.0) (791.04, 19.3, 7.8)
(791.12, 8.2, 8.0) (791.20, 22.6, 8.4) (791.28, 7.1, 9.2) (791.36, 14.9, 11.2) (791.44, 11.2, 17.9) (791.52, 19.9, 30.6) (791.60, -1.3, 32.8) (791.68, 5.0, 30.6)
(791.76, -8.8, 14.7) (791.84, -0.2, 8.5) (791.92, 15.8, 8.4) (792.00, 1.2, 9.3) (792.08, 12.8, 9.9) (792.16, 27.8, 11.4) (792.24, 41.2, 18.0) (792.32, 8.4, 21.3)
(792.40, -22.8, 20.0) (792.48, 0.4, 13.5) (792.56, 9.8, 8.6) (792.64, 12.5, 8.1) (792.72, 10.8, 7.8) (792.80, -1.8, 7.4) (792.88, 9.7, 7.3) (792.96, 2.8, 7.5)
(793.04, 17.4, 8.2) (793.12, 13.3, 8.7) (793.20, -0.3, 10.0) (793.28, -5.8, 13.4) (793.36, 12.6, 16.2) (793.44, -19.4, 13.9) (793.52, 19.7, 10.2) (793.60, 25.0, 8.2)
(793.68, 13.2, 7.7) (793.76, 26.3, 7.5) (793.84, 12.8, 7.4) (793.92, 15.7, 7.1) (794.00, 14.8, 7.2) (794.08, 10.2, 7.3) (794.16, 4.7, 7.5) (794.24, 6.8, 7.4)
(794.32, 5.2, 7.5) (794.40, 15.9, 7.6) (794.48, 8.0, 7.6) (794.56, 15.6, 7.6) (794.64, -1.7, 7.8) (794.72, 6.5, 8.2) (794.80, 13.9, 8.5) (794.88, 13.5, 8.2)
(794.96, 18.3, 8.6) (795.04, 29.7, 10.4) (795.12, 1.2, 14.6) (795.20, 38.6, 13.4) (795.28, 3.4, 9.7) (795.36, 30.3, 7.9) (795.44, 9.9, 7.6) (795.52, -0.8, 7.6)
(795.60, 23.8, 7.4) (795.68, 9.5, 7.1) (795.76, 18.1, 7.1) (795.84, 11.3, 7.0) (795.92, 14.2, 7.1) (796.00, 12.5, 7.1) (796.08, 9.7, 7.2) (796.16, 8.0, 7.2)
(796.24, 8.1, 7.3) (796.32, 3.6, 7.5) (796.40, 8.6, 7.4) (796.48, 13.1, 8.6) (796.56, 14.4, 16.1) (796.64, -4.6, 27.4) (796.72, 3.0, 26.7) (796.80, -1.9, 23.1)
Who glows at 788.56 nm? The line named [O II] 3727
